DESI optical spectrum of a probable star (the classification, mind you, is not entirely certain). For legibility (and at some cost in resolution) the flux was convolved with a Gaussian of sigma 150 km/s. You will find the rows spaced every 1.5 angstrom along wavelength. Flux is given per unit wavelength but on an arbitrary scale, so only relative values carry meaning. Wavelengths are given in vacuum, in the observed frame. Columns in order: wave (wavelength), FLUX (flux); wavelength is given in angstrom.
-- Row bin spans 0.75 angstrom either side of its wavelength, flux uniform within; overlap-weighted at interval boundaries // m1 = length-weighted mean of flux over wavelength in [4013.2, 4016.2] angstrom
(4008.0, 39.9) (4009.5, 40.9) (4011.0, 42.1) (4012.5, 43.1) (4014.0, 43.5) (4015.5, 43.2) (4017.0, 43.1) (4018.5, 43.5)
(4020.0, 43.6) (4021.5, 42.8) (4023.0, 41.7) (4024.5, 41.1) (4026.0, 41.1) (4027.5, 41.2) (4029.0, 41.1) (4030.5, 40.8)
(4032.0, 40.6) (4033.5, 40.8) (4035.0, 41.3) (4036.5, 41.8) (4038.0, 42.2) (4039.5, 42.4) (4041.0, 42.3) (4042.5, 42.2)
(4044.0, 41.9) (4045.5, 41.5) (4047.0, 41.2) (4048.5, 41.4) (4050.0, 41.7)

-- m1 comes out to 43.3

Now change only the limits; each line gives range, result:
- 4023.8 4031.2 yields 41.1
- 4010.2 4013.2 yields 42.6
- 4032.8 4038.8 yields 41.5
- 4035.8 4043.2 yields 42.2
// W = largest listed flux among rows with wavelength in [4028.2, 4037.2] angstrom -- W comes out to 41.8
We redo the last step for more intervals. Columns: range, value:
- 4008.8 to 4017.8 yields 43.5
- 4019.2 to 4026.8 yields 43.6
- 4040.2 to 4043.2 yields 42.3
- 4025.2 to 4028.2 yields 41.2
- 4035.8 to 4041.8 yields 42.4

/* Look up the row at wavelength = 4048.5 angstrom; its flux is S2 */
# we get 41.4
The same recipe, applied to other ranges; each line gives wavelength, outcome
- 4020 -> 43.6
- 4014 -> 43.5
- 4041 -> 42.3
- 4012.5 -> 43.1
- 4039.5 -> 42.4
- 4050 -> 41.7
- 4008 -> 39.9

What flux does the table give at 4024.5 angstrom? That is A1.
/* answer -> 41.1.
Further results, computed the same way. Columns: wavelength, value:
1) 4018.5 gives 43.5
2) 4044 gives 41.9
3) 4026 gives 41.1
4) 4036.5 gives 41.8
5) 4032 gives 40.6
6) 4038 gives 42.2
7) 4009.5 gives 40.9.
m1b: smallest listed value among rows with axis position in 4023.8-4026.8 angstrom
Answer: 41.1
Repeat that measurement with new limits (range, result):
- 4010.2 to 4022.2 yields 42.1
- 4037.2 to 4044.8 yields 41.9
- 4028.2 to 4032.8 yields 40.6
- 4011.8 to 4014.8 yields 43.1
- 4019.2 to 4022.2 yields 42.8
